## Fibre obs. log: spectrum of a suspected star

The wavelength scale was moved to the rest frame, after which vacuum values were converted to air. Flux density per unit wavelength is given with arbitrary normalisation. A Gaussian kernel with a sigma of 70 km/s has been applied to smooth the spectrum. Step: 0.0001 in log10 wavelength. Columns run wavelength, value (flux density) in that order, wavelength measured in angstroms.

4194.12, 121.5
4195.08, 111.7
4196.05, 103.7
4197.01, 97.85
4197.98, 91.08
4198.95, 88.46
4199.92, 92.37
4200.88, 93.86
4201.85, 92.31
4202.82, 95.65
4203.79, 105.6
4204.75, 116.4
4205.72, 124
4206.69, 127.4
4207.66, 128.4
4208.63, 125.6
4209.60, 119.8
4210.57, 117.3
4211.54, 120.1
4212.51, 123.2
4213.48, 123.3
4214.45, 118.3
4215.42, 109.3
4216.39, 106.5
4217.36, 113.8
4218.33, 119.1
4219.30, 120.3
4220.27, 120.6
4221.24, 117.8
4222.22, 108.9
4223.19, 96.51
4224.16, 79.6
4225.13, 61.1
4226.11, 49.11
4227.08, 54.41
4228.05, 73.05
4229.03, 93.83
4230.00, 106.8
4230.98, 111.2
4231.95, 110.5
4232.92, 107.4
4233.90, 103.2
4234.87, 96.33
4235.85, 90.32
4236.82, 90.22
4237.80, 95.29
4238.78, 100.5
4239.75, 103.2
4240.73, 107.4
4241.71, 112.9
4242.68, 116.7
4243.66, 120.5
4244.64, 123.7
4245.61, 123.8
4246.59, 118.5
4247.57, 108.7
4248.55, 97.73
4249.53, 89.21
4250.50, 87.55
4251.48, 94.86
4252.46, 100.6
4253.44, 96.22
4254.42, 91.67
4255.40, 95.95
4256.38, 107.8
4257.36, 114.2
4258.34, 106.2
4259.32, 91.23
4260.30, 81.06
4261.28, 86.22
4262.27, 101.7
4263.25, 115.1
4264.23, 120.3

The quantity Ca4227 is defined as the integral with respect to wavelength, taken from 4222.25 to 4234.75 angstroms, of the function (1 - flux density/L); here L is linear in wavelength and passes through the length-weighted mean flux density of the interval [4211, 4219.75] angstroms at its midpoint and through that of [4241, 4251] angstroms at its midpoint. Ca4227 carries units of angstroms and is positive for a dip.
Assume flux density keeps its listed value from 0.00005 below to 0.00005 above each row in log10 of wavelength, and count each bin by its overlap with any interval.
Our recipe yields 2.8 angstroms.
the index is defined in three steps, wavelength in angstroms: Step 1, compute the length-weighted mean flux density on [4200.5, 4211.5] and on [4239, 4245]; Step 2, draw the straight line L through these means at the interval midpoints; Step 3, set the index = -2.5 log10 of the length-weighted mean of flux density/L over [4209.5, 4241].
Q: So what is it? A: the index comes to 0.12 mag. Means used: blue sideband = 114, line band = 102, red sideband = 113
